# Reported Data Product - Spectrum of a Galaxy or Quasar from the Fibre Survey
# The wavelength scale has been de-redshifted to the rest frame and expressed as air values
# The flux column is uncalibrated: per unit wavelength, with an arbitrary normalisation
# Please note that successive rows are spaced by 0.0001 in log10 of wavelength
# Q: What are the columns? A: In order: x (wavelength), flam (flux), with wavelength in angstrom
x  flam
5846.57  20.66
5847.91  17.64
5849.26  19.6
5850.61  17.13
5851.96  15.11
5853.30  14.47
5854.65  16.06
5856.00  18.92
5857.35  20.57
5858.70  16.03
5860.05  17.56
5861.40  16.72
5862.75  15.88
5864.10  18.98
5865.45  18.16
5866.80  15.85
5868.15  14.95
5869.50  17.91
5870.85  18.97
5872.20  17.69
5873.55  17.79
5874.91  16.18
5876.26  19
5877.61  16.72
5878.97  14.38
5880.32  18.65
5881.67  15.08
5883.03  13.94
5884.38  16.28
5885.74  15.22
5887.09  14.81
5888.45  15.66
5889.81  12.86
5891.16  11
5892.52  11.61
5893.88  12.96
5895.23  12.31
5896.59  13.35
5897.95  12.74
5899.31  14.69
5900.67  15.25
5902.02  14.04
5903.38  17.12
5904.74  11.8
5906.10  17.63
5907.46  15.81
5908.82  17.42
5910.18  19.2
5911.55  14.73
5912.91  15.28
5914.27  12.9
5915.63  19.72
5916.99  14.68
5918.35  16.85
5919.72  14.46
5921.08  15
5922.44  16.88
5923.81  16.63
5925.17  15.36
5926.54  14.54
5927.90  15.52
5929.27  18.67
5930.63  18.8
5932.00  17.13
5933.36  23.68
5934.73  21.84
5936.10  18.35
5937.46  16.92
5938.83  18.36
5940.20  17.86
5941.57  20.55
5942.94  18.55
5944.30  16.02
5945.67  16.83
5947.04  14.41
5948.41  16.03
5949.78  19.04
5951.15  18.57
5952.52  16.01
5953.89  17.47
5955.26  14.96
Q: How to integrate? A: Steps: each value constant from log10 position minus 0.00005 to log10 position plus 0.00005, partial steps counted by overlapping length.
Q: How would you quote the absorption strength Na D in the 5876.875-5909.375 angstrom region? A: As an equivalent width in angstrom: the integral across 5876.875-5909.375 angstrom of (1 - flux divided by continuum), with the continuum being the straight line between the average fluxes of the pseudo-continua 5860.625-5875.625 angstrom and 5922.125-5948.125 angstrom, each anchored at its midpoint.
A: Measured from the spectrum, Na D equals 5.15 angstrom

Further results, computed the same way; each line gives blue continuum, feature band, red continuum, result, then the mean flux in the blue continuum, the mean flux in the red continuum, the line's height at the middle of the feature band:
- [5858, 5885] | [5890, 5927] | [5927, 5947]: 5.8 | 16.8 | 18.3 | 17.7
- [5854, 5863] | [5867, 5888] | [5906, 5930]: 0.7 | 17.5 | 16.2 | 17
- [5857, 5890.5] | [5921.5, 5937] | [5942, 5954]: -0.9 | 16.6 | 17.1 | 16.9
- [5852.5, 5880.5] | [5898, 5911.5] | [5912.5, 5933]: 0.7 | 17.2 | 16.3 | 16.6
